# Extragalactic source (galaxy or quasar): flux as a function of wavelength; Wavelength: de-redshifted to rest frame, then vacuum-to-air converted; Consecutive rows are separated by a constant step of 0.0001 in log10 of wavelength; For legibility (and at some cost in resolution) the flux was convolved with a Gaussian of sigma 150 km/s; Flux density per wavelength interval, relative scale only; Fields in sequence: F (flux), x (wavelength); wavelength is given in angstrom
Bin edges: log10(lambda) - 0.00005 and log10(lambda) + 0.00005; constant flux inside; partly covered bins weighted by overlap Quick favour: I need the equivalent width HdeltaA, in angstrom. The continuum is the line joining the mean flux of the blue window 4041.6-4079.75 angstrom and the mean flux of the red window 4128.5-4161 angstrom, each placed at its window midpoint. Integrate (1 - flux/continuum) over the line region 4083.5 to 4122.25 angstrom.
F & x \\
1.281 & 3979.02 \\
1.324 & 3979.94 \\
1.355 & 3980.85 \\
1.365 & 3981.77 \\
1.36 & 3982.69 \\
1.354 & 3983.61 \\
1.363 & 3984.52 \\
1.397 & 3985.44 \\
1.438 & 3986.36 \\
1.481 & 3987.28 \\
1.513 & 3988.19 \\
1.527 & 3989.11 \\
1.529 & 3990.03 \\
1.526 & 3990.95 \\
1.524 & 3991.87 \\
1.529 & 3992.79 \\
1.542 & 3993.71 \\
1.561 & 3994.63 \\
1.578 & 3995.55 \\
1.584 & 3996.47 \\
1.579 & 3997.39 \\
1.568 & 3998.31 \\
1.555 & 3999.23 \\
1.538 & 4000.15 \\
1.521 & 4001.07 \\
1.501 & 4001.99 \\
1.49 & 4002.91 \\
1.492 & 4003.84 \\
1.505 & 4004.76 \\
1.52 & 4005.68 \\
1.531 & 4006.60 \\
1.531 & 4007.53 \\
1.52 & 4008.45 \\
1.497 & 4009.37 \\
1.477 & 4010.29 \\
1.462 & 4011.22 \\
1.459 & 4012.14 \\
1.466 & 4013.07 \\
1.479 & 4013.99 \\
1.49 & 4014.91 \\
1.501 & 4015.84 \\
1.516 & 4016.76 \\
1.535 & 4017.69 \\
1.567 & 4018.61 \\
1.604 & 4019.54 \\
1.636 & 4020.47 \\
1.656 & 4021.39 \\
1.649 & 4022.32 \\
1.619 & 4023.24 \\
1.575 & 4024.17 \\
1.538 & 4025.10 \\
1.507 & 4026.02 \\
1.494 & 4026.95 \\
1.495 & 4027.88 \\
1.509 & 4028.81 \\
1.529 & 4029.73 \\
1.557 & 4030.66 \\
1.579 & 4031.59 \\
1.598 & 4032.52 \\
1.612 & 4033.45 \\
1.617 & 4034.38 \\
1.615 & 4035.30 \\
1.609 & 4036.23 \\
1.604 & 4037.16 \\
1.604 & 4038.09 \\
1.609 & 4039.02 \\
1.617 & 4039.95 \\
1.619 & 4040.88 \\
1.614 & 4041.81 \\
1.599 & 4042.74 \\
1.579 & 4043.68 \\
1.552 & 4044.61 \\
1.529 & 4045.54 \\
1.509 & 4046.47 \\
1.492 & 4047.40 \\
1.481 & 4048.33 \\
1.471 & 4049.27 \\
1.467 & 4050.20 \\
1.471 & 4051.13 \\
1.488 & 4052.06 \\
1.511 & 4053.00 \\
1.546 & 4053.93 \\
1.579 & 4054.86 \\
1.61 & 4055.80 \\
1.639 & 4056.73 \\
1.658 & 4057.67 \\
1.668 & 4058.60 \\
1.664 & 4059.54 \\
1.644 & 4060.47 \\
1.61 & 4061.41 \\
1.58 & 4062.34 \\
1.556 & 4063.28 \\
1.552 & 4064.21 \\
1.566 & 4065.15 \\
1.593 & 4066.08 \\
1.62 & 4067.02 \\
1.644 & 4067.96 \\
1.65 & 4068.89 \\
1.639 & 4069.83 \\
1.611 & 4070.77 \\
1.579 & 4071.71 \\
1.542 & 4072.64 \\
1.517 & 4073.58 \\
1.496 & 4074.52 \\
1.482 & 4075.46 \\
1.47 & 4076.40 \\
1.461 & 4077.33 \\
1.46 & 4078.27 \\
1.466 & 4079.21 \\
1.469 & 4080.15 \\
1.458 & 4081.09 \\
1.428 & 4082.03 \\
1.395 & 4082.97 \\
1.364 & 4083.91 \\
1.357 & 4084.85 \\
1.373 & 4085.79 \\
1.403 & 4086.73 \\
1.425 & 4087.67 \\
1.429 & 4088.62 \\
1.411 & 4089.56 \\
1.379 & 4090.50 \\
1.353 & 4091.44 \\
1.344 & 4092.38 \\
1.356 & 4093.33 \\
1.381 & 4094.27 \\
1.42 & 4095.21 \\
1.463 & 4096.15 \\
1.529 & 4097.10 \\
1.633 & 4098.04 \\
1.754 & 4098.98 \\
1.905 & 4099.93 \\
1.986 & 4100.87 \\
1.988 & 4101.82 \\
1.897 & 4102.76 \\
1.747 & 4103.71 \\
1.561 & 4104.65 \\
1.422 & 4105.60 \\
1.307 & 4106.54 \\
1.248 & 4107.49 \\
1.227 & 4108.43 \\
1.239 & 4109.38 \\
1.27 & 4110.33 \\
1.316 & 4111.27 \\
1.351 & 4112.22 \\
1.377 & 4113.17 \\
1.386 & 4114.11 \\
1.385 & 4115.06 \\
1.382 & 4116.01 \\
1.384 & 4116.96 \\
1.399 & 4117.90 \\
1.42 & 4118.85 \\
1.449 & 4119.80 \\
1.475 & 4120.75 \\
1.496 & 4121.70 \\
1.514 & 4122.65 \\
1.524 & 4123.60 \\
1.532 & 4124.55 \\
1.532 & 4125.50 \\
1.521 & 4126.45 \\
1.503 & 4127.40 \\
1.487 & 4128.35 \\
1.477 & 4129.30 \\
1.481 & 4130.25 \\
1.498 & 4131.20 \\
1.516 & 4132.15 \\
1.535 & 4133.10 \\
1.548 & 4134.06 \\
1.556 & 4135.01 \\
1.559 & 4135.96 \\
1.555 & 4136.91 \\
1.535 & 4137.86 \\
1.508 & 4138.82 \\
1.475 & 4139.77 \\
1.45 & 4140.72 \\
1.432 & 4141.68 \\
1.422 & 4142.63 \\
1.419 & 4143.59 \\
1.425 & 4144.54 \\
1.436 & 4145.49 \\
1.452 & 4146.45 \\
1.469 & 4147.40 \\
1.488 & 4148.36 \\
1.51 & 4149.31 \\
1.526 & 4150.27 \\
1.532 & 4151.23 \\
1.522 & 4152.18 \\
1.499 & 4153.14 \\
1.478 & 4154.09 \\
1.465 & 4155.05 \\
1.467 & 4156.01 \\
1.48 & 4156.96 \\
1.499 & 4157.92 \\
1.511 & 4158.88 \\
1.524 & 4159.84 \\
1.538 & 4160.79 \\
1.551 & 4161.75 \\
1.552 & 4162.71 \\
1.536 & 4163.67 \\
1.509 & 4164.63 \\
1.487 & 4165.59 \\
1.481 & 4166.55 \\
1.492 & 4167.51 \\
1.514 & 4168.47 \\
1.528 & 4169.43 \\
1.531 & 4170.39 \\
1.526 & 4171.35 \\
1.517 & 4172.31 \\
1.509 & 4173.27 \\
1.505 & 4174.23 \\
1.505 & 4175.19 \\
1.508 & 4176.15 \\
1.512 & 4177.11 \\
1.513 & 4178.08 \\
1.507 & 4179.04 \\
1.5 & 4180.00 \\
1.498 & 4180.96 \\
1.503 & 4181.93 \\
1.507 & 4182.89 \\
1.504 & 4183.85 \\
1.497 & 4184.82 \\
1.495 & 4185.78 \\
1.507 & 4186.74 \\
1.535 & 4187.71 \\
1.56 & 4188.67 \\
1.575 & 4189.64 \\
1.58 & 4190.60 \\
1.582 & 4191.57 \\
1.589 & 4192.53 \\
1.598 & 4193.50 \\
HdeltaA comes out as 1.6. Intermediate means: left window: 1.56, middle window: 1.46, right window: 1.49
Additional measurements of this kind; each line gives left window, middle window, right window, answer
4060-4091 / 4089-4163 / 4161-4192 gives 1.1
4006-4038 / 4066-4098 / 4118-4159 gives 1.0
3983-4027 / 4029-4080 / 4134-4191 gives -1.7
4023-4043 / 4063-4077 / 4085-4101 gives -0.4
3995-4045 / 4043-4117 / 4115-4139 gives 0.5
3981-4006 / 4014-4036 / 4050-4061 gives -0.4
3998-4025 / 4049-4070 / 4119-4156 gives -0.9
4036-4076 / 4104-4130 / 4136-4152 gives 1.6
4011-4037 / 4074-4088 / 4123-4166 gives 0.9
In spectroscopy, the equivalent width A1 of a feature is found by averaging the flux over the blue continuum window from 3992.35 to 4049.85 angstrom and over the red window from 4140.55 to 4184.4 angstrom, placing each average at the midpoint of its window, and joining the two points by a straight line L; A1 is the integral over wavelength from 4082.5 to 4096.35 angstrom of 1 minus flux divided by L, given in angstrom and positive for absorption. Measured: 1.2 angstrom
